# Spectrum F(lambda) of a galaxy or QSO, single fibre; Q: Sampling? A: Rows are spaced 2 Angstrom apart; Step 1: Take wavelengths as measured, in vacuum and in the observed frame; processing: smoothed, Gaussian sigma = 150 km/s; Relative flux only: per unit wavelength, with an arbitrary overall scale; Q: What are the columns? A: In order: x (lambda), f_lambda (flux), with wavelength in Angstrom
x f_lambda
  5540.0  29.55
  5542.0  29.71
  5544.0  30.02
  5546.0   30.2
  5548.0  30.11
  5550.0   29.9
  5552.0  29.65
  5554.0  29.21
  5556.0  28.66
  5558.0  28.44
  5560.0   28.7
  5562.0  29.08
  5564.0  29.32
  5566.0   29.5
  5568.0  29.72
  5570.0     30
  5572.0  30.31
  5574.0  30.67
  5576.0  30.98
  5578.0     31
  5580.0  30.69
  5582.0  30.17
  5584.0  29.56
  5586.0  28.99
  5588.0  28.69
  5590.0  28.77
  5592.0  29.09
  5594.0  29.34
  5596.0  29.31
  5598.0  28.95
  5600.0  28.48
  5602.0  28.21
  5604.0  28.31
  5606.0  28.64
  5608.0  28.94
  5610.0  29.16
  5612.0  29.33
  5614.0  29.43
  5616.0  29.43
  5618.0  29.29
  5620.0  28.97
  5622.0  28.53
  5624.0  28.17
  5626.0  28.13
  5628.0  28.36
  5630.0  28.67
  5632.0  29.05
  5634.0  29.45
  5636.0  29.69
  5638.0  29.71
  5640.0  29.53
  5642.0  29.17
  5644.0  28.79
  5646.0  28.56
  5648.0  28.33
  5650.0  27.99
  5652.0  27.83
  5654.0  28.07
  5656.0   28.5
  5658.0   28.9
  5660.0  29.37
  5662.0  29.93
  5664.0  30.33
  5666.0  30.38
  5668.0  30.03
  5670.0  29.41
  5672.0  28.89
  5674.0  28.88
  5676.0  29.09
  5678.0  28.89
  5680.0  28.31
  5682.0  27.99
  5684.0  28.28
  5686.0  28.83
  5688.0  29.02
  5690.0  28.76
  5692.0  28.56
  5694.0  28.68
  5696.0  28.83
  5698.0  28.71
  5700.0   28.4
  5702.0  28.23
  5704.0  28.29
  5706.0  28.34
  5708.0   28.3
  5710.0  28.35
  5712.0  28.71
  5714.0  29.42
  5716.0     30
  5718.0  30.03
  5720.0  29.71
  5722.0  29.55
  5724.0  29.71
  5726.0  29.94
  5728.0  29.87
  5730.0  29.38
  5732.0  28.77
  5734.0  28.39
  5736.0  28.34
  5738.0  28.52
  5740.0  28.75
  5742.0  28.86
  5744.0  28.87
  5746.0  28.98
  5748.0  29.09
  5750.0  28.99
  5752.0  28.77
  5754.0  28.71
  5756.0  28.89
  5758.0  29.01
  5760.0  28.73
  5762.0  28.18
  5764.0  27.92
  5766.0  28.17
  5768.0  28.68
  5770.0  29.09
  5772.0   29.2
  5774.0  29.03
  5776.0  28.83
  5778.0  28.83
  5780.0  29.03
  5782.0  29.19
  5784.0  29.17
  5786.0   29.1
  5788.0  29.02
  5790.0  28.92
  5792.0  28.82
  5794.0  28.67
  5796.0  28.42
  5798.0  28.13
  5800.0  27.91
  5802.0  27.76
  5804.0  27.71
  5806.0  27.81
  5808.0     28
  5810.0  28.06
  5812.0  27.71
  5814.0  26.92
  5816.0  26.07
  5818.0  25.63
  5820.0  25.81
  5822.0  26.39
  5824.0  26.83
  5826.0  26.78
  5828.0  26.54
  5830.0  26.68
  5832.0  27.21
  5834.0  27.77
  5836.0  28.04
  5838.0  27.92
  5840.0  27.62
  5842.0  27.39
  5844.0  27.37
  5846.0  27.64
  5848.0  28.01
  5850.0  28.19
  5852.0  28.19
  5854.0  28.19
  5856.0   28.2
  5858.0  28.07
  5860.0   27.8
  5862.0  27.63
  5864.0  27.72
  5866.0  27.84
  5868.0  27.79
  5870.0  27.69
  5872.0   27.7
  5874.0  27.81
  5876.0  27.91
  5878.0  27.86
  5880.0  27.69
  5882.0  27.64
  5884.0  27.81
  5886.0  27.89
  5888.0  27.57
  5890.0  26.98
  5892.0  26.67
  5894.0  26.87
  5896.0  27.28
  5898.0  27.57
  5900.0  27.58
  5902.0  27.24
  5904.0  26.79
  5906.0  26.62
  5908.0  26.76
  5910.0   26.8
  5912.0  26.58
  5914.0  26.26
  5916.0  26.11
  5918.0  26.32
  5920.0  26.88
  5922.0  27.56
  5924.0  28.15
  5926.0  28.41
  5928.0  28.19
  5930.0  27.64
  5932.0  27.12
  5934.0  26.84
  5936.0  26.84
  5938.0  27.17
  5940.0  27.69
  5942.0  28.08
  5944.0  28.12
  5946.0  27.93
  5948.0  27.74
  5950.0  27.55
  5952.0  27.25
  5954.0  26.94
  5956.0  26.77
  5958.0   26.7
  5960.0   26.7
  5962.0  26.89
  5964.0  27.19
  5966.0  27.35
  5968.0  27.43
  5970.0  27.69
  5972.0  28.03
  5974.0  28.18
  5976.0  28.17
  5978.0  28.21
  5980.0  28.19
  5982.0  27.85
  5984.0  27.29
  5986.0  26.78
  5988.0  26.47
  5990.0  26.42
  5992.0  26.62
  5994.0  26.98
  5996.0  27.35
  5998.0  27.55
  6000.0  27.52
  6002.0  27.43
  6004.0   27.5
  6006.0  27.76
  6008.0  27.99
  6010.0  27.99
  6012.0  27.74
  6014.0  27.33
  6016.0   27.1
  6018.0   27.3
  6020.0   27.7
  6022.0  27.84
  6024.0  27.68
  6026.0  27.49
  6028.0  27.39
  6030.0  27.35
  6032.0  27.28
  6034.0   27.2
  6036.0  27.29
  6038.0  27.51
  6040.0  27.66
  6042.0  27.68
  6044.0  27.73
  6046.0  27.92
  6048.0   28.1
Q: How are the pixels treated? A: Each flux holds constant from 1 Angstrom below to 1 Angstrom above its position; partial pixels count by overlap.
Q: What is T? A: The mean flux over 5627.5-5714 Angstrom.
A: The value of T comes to 28.9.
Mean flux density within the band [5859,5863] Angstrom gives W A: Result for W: 27.7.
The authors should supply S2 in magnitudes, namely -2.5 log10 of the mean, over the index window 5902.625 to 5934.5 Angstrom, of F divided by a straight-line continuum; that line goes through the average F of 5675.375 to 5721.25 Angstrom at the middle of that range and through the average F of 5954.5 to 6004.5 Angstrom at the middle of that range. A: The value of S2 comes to 0.023 mag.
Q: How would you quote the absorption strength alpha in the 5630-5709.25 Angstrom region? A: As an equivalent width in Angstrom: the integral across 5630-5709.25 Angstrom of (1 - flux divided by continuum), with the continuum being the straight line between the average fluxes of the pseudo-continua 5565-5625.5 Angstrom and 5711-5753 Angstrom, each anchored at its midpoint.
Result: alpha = 1.02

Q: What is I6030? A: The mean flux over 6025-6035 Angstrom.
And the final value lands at 27.3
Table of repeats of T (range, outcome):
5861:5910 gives 27.4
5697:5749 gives 29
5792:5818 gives 27.7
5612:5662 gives 28.9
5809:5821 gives 26.7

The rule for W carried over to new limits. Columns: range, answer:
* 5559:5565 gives 29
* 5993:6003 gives 27.4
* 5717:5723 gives 29.8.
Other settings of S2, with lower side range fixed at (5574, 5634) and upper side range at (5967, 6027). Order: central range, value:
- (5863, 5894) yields 0.02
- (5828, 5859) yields 0.02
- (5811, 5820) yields 0.07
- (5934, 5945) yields 0.01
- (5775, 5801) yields -0.01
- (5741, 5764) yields -0.01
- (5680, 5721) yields 0.00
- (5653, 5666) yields -0.01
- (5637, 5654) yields 0.01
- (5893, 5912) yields 0.03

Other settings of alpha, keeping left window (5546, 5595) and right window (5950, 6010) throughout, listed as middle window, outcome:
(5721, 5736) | -0.3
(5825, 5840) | 0.5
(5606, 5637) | 0.4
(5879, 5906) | 0.5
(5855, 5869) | 0.1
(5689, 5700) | 0.1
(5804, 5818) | 0.5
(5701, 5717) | 0.1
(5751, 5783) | -0.3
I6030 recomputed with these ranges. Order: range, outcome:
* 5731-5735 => 28.6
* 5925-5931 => 28.1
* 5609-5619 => 29.3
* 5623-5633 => 28.5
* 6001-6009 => 27.7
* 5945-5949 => 27.8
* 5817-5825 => 26.2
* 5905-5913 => 26.7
